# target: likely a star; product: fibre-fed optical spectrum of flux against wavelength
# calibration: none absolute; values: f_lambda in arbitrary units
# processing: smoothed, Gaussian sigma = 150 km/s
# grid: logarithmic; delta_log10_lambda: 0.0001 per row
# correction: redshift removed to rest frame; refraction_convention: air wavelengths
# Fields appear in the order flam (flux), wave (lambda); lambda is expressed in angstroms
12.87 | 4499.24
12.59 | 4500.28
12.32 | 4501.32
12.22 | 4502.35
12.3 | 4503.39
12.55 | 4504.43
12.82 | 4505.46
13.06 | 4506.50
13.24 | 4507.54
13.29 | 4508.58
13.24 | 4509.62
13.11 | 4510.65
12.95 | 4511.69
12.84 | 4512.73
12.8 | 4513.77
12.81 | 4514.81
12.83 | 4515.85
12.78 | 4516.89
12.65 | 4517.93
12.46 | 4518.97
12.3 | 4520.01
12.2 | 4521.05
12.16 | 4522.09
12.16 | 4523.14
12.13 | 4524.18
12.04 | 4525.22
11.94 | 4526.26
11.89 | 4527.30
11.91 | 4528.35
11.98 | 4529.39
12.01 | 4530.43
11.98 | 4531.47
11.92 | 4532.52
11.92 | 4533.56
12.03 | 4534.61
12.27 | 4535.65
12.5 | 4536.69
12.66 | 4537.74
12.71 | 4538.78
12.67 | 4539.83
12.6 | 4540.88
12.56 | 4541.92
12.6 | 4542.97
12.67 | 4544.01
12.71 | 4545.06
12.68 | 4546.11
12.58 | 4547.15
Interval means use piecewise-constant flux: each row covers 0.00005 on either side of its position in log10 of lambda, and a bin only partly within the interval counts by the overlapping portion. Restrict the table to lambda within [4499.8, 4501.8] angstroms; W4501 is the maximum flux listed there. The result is 12.59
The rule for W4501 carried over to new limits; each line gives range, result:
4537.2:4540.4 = 12.71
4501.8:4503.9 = 12.3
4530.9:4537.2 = 12.5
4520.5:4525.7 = 12.2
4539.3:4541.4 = 12.67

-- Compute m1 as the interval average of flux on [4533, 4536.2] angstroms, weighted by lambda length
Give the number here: 12.1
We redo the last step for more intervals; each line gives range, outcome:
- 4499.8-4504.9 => 12.4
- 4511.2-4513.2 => 12.9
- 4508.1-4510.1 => 13.3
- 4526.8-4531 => 12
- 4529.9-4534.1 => 12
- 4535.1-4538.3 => 12.5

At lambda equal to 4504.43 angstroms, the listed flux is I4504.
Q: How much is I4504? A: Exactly 12.55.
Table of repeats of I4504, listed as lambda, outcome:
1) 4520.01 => 12.3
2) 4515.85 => 12.83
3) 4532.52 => 11.92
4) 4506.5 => 13.06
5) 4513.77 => 12.8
